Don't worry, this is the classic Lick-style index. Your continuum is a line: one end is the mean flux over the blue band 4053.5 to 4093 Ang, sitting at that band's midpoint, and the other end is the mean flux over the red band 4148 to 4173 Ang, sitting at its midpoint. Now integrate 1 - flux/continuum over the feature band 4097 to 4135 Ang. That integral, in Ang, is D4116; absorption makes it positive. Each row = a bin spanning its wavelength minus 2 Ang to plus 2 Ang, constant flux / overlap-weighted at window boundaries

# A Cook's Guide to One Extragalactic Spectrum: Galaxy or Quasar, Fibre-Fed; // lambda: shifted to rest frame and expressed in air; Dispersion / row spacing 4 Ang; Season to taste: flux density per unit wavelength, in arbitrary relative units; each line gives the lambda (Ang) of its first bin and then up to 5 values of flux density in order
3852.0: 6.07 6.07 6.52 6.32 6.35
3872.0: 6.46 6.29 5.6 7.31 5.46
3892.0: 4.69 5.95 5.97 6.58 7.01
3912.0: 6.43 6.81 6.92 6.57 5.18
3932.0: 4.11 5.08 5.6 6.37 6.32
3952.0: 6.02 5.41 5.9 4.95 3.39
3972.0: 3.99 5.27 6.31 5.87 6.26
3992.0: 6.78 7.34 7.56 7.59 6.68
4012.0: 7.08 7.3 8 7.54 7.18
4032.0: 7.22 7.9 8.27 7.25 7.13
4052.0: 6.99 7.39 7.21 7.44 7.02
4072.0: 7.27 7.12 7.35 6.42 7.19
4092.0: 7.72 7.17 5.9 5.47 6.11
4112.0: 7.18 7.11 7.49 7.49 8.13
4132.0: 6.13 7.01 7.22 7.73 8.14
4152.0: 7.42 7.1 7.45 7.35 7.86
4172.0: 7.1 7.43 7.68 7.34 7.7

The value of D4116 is 2.7 Ang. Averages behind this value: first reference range 7.2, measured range 6.8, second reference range 7.45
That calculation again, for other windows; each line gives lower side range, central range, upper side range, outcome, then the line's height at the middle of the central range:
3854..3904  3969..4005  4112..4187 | 2.25 Ang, 6.62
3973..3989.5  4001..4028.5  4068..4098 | -4.86 Ang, 6.25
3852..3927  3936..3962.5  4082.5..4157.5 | 2.56 Ang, 6.48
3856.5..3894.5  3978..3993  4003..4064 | 1.55 Ang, 6.99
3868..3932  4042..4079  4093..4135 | -2.97 Ang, 6.67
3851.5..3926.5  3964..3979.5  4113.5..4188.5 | 4.96 Ang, 6.64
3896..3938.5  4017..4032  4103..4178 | -2.02 Ang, 6.62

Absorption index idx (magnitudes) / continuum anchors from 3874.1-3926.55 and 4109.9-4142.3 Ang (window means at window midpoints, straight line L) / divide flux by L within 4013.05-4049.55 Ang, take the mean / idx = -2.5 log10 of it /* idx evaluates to -0.11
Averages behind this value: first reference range 6.26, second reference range 7.22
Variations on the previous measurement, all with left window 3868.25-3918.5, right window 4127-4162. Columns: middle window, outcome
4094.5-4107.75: 0.167 mag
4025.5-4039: -0.099 mag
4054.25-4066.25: -0.056 mag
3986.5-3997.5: -0.020 mag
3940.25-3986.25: 0.198 mag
